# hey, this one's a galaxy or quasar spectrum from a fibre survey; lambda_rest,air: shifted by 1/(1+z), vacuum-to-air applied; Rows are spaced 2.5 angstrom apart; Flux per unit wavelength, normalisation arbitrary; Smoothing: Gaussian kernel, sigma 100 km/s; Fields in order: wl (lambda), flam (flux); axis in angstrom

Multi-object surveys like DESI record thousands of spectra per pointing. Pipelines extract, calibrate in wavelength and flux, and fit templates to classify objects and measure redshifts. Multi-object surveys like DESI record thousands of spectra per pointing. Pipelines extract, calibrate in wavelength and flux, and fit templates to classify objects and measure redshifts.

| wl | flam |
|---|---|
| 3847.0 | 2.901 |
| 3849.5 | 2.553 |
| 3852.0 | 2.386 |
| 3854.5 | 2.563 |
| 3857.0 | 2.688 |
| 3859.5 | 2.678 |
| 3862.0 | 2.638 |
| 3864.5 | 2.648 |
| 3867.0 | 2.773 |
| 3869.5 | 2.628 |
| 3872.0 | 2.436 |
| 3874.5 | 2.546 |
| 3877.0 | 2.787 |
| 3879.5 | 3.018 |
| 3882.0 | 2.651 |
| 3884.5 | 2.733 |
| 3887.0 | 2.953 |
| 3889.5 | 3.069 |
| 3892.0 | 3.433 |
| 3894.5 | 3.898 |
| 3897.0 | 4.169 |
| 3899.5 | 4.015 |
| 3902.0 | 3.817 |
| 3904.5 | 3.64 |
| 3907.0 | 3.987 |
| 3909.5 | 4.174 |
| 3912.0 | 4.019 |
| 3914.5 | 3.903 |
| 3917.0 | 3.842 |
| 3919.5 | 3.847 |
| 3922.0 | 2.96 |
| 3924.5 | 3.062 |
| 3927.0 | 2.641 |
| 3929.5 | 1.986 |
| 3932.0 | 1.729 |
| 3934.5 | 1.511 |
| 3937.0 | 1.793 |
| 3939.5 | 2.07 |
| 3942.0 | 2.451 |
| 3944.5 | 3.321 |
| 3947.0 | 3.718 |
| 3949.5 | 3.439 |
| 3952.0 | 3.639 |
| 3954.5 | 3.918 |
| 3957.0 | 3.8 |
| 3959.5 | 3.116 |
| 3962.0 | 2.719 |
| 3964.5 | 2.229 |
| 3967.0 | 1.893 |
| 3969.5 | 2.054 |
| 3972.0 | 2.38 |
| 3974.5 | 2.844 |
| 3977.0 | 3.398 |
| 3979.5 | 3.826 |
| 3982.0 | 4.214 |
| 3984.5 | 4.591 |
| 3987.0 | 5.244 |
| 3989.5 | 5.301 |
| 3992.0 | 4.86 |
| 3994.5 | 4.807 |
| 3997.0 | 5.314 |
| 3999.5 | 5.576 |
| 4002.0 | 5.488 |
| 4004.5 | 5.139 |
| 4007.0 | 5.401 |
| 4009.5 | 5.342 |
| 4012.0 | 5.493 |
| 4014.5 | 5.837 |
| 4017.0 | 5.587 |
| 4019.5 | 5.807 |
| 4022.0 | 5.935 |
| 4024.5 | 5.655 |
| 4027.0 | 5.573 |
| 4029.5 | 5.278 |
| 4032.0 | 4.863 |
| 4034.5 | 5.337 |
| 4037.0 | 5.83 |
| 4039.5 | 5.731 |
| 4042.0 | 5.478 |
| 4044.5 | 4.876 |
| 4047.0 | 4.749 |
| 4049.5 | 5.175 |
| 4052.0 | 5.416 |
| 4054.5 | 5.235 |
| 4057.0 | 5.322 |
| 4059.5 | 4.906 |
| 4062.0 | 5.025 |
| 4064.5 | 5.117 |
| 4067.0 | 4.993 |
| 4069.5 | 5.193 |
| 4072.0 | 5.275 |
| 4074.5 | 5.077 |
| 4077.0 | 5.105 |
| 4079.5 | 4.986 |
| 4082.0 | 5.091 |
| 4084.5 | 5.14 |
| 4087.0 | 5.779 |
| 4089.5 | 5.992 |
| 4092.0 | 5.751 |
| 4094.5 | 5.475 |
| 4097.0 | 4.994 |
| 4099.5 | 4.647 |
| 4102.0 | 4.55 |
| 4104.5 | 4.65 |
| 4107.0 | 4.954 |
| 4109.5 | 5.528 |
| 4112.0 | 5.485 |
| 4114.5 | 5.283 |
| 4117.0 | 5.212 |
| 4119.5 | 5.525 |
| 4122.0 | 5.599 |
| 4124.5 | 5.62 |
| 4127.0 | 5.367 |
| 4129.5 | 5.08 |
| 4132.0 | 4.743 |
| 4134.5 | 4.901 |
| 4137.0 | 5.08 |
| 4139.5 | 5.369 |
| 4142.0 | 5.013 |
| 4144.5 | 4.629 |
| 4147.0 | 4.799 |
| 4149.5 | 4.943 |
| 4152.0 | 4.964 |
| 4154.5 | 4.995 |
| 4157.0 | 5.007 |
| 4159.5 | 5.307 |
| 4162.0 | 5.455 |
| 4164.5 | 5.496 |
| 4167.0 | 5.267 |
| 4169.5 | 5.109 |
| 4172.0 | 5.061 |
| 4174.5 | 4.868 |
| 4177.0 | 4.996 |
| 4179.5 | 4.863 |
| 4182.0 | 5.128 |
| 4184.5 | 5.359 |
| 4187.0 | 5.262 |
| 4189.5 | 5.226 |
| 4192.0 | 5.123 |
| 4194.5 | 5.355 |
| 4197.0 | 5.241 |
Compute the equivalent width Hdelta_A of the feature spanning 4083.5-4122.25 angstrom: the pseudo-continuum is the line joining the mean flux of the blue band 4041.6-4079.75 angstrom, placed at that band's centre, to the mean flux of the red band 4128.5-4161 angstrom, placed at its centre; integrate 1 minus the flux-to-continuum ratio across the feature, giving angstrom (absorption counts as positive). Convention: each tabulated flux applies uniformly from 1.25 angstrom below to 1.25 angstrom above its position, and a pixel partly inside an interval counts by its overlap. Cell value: -1.7 angstrom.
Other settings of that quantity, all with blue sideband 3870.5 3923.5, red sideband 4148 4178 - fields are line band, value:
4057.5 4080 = -2.8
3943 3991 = 5.2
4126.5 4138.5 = -0.2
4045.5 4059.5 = -2.3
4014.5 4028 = -4.8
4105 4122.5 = -1.9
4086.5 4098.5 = -2.3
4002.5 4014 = -3.5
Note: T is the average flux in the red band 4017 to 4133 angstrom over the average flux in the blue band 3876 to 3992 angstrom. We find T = 1.61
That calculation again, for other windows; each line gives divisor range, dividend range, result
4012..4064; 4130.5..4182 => 0.94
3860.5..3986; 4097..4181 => 1.64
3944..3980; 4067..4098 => 1.73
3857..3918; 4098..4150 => 1.57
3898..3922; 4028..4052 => 1.36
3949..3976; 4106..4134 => 1.83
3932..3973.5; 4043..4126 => 1.91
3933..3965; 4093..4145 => 1.77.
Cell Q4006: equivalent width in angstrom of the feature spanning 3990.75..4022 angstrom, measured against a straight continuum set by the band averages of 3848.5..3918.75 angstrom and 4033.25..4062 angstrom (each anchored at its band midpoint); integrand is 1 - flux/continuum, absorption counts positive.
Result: -4.4 angstrom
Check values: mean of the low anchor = 3.17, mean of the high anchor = 5.27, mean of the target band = 5.41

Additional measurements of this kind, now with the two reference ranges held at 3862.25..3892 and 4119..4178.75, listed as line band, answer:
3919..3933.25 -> 2.4 angstrom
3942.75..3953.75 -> -0.3 angstrom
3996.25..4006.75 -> -4.2 angstrom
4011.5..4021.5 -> -4.4 angstrom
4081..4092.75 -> -2.5 angstrom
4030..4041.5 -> -3.6 angstrom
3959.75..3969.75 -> 3.4 angstrom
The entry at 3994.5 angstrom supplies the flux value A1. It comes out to 4.807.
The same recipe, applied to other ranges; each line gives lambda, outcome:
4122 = 5.599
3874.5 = 2.546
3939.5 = 2.07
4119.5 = 5.525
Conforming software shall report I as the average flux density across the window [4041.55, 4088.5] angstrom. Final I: 5.15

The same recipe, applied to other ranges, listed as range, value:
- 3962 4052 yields 4.75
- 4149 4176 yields 5.14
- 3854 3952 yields 3.04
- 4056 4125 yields 5.22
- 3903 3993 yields 3.28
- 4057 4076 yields 5.1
